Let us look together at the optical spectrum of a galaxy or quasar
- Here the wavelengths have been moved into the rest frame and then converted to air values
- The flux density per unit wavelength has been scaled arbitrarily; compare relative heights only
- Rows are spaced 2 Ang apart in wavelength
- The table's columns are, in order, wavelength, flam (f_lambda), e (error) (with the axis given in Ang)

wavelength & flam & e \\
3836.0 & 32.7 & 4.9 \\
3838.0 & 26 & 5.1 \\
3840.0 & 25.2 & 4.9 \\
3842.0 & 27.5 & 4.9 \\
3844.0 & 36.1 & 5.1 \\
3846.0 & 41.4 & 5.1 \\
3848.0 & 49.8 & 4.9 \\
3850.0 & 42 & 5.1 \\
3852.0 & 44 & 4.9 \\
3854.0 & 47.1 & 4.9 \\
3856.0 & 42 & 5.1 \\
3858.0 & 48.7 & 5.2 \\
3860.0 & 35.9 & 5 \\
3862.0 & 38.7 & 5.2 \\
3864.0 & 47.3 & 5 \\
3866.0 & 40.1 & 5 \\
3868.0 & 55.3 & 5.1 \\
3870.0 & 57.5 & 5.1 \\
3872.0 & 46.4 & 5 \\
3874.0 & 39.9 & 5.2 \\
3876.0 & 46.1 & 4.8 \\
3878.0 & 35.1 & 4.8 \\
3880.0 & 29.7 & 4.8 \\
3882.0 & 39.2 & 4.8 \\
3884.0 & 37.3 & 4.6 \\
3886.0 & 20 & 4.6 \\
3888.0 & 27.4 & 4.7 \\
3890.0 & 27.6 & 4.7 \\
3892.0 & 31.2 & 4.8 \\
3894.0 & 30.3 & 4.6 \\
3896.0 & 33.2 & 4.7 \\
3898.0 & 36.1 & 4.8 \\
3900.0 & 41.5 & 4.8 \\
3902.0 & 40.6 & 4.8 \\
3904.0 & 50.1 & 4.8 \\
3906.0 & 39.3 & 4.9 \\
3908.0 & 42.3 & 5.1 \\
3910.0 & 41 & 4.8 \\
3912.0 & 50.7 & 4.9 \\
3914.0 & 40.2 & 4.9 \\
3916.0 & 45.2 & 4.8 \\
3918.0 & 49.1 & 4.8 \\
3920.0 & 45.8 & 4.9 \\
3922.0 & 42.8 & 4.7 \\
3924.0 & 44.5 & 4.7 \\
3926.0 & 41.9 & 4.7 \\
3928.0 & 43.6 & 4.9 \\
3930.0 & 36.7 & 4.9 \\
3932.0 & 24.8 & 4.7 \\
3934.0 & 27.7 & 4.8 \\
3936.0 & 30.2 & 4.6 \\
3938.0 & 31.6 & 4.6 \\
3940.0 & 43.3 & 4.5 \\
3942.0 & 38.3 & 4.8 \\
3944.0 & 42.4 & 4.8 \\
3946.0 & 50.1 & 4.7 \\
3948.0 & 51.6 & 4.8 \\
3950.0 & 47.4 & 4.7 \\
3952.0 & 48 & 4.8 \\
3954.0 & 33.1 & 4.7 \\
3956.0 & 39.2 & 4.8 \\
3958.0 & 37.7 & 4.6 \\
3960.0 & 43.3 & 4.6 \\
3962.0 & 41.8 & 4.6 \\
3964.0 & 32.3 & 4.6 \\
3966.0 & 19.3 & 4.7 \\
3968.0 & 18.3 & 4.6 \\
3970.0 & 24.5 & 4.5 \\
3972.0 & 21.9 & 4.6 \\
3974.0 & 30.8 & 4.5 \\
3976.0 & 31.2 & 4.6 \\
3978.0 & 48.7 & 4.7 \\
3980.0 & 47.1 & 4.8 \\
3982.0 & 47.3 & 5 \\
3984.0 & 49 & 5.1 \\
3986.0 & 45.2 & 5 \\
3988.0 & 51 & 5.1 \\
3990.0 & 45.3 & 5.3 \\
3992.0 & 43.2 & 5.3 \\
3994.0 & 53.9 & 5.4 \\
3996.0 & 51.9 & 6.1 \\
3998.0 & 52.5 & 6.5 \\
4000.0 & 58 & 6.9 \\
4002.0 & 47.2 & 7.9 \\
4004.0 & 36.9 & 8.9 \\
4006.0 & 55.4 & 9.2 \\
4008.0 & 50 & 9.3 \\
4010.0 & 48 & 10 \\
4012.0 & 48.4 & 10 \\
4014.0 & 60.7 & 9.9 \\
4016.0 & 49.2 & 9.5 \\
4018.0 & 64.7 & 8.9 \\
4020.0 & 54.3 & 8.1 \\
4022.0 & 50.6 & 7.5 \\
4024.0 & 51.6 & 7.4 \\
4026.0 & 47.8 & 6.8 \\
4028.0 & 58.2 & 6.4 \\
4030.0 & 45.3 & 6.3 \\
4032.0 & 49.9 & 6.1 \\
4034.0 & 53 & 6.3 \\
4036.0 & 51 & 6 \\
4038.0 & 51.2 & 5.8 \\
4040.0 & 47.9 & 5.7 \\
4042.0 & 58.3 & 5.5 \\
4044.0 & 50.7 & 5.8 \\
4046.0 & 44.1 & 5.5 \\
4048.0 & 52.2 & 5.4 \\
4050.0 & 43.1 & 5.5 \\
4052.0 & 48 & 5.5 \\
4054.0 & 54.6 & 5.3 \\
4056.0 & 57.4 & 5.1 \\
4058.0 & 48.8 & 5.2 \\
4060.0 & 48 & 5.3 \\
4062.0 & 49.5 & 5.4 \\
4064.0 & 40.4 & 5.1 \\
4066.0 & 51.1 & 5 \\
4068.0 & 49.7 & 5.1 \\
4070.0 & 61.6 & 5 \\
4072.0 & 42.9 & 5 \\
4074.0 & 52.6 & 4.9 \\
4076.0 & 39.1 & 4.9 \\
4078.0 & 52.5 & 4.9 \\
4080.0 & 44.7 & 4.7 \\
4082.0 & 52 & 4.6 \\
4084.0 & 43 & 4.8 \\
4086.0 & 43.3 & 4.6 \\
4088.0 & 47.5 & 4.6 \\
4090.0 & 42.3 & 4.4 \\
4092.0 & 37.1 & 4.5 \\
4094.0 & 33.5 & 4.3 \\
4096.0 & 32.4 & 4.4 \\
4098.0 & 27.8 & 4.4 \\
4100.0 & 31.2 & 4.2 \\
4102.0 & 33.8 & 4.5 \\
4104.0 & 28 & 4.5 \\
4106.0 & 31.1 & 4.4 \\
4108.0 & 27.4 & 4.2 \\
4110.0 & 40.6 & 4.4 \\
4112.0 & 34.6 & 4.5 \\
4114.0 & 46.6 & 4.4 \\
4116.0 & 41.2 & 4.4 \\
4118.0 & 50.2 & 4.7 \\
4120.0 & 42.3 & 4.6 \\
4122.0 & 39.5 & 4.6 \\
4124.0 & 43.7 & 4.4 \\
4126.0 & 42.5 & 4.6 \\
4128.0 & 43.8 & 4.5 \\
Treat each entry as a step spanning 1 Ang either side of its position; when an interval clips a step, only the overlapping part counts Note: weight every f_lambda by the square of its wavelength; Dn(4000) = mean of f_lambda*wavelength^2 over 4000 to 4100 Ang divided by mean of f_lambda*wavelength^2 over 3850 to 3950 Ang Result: 1.29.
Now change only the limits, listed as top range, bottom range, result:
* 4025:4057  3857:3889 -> 1.37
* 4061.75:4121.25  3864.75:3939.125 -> 1.17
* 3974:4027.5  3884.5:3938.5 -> 1.37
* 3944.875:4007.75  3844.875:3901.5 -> 1.12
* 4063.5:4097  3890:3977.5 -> 1.28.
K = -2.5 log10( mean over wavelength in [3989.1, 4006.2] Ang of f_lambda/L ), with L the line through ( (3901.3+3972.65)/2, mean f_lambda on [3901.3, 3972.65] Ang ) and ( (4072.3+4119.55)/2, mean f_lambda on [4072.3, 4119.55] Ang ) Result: -0.24 mag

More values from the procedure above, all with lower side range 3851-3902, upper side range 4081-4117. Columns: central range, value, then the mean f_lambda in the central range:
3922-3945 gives 0.05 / 37.1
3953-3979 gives 0.18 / 32.5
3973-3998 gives -0.19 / 45.7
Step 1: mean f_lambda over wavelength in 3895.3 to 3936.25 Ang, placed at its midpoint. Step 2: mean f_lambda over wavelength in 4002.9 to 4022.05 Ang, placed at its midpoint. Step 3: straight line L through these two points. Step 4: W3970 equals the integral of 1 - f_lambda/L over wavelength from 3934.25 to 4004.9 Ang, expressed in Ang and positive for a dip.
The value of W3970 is 9.2 Ang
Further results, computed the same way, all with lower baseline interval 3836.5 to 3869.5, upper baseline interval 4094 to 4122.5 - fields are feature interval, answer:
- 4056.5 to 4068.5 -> -3.7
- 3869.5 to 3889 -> 1.4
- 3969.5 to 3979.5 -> 1.5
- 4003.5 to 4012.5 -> -2.5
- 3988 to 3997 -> -2.5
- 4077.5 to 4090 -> -3.5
